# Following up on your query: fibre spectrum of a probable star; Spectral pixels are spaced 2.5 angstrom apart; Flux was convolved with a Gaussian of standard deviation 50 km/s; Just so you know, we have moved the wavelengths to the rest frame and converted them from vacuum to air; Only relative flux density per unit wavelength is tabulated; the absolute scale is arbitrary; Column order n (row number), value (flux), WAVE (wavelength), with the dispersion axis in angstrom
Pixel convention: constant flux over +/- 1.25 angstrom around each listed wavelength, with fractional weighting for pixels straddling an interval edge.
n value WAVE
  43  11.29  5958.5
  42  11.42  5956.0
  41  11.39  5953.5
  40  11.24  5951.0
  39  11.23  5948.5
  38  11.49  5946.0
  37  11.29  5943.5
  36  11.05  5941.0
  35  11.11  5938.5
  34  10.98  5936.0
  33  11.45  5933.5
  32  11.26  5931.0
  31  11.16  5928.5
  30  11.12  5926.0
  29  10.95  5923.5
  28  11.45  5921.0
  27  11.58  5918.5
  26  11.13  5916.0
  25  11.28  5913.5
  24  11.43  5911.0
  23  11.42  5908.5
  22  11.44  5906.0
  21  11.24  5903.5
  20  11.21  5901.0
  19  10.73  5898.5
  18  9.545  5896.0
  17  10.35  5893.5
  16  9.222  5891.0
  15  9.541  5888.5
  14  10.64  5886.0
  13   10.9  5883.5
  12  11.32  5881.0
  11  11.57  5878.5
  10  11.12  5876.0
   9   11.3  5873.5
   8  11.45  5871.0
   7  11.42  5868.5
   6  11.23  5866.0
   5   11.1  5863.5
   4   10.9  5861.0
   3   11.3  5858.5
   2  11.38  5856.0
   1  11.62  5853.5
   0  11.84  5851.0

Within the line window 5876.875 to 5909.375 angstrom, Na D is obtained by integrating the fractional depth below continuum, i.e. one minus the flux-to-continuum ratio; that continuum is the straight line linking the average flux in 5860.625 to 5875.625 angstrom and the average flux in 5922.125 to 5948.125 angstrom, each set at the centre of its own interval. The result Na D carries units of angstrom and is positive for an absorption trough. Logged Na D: 1.5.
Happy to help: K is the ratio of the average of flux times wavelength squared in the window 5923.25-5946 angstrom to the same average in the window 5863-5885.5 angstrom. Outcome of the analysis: 1.01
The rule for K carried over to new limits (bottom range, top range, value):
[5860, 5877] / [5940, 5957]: 1.03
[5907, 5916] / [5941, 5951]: 1.01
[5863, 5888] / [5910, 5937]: 1.03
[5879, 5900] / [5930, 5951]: 1.11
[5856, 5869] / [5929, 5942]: 1.02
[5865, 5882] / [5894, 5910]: 0.97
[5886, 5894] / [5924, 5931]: 1.15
